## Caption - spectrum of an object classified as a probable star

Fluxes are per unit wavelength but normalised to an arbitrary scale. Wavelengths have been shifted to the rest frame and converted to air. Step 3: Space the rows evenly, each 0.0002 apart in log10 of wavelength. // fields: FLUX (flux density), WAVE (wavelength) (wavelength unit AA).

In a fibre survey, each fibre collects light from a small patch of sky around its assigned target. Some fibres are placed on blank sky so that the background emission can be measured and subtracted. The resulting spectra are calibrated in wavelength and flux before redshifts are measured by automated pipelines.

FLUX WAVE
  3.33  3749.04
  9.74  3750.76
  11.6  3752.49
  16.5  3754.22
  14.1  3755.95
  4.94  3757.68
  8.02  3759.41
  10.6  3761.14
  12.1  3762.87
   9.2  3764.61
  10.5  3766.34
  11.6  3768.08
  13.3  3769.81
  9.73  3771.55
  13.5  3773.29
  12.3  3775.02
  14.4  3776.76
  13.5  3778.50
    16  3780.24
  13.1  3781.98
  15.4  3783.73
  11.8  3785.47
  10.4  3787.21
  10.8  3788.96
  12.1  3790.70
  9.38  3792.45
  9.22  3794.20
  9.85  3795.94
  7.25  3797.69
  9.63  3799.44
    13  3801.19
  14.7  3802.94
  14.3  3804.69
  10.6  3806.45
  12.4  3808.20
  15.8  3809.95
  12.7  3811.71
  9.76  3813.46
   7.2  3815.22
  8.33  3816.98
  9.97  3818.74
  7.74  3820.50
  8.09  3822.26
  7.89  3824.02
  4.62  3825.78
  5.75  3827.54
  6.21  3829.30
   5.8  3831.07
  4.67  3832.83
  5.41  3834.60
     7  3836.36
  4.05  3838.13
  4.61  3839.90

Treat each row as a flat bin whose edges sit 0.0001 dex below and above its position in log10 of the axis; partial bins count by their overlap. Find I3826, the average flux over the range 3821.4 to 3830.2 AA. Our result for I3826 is 6.51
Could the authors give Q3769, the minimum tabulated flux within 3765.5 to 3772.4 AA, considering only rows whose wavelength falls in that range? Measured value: 9.73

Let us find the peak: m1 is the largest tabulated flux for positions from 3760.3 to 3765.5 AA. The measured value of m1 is 12.1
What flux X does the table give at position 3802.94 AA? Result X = 14.7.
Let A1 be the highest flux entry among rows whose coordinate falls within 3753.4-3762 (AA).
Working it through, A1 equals 16.5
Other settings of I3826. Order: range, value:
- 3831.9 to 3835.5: 5.07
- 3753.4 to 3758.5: 11.9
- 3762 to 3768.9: 10.8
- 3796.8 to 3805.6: 11.8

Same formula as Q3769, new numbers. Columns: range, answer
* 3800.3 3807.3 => 10.6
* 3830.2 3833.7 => 4.67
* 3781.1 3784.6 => 13.1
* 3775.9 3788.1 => 10.4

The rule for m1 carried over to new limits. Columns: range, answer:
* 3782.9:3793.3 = 15.4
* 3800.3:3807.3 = 14.7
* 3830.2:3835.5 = 5.8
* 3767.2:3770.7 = 13.3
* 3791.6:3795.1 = 9.38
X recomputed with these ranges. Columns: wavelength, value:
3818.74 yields 9.97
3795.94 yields 9.85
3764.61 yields 9.2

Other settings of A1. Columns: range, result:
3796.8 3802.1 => 13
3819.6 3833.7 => 8.09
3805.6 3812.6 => 15.8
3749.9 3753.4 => 11.6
